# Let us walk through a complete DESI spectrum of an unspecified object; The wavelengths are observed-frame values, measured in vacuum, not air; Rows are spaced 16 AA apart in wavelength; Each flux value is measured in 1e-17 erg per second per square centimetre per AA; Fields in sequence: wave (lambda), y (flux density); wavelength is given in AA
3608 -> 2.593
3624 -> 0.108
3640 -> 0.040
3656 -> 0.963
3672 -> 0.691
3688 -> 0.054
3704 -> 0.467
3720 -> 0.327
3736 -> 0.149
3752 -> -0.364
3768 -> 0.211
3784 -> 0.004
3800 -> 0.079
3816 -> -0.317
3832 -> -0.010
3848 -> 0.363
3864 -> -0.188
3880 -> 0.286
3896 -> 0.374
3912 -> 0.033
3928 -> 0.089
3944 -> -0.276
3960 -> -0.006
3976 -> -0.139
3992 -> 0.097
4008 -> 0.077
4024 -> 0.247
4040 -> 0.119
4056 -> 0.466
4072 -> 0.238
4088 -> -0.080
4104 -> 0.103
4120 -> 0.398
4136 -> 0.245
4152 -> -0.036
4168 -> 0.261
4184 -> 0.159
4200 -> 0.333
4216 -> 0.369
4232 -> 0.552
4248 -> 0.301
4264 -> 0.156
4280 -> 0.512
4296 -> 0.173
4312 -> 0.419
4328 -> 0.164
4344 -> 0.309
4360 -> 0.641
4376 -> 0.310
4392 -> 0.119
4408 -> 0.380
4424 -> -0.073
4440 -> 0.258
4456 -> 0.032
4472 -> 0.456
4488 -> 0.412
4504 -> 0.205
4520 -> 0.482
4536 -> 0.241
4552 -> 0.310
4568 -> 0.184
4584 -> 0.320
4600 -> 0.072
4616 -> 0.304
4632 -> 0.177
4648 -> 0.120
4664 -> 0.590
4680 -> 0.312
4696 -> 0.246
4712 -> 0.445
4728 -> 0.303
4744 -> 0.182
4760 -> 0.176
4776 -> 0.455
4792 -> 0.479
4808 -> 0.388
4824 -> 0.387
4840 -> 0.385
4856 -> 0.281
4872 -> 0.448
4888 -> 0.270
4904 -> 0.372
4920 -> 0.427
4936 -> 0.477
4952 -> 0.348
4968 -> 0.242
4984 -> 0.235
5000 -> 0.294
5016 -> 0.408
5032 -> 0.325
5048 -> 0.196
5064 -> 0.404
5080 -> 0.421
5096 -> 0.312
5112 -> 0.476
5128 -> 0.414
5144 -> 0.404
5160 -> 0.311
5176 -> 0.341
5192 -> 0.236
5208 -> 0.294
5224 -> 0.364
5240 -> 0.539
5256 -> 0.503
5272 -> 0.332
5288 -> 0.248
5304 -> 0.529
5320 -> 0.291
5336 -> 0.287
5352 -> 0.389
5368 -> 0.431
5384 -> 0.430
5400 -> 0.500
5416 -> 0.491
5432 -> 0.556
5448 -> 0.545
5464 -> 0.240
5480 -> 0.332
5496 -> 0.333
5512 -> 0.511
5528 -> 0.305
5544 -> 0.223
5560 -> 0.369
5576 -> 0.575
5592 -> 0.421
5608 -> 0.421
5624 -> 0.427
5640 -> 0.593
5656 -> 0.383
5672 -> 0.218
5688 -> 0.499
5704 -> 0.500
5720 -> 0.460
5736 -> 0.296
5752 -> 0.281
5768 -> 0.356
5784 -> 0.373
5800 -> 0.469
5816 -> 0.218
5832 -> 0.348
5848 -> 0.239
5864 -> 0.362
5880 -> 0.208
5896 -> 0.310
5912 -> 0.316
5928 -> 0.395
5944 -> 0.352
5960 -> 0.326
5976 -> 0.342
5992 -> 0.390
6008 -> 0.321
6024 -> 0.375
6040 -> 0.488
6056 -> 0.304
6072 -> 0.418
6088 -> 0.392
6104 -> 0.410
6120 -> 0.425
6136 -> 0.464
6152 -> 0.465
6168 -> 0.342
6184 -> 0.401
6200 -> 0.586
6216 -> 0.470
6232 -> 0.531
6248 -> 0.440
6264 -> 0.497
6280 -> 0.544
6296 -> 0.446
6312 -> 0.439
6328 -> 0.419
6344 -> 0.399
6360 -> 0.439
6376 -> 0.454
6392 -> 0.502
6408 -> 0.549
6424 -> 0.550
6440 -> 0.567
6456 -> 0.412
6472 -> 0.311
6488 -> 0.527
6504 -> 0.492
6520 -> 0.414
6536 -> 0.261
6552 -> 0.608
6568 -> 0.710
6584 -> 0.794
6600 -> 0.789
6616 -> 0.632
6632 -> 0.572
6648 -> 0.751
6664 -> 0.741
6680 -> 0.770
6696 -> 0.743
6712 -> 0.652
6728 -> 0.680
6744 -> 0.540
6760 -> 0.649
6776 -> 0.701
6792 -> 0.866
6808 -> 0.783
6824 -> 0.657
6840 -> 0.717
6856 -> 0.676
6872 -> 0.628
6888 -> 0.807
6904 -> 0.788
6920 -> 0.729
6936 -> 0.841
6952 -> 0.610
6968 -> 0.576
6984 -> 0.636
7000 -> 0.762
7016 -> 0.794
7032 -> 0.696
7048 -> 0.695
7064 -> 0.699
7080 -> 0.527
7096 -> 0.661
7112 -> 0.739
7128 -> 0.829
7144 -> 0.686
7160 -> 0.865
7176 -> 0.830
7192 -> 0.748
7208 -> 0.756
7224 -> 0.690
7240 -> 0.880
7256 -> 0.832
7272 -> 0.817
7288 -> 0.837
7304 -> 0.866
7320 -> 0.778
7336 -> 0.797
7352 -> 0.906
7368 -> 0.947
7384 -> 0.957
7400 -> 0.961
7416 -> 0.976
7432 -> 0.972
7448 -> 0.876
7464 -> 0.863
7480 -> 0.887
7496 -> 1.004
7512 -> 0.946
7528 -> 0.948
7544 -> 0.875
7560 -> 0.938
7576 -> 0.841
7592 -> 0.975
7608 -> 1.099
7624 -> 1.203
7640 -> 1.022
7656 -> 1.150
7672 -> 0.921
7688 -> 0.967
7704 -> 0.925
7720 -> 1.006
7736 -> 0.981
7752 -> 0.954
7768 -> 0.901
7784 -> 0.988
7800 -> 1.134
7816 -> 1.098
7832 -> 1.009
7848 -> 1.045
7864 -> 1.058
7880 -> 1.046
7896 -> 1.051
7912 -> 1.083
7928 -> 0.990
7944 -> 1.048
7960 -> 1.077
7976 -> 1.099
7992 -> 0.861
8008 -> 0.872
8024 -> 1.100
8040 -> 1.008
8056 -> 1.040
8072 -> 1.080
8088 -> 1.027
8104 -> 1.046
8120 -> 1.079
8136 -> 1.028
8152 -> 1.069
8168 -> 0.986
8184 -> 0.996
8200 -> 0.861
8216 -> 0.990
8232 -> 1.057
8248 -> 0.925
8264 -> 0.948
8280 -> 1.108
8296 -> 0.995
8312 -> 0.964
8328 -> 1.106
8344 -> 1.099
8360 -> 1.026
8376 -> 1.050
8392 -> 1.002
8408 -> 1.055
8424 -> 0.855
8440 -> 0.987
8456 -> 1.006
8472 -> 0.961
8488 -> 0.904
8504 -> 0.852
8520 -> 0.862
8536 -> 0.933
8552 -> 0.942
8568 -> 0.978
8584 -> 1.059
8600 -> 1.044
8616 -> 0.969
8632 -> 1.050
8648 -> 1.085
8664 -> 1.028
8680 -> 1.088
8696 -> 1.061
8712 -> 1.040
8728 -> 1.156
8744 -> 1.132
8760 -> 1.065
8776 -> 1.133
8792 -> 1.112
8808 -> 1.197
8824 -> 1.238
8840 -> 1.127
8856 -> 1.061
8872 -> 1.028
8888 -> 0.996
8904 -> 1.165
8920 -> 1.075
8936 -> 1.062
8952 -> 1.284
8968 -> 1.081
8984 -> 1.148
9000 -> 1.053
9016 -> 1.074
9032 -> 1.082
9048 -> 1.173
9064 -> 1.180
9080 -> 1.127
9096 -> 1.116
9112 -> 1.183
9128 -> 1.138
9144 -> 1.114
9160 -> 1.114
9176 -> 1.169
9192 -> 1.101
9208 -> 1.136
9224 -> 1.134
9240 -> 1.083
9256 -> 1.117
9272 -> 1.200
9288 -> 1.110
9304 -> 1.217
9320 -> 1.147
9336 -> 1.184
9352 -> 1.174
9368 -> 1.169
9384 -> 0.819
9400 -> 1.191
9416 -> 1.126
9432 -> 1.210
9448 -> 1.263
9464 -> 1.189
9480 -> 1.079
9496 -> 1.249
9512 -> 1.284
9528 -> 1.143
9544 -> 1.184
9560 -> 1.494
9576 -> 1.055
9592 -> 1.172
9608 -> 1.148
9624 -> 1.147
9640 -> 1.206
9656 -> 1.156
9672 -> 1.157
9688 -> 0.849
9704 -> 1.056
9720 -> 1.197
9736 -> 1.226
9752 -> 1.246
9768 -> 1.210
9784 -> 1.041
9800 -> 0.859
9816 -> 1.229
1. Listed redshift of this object 0.64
